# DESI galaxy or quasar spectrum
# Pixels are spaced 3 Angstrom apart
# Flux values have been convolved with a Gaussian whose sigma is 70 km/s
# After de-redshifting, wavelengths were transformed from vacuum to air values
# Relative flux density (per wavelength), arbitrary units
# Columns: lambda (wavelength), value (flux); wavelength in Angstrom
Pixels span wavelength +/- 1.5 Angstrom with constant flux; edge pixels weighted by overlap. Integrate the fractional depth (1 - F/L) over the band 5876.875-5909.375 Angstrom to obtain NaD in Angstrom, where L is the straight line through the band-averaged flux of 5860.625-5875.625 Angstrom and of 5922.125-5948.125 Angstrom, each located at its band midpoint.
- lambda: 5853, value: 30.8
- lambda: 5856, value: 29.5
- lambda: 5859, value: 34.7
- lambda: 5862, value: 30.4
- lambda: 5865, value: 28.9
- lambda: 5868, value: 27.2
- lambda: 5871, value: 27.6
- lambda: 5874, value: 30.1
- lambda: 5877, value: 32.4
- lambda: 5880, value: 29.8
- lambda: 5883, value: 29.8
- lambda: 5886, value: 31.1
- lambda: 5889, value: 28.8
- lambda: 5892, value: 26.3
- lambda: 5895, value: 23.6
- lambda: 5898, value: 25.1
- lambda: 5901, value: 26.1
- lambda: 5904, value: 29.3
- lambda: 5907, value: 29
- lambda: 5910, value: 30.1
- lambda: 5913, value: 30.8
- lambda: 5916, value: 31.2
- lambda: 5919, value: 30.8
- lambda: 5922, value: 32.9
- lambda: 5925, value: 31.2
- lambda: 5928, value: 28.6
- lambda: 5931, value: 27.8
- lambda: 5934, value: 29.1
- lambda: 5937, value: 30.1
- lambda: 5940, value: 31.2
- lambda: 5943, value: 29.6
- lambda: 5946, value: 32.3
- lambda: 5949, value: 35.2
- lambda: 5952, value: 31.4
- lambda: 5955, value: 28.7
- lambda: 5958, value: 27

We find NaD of 1.3 Angstrom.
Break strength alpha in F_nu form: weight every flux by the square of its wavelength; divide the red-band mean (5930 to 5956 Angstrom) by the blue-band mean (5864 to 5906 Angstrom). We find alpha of 1.11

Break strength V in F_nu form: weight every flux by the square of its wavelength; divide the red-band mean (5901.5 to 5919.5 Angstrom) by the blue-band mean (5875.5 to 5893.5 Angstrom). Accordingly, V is 1.0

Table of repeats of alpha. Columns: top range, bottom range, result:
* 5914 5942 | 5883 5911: 1.10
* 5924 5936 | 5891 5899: 1.18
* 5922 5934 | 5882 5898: 1.09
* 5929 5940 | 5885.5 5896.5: 1.10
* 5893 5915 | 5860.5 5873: 0.98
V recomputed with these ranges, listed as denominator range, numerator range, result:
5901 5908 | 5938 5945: 1.08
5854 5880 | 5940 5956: 1.08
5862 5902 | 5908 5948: 1.09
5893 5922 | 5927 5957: 1.07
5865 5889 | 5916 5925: 1.08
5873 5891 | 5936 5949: 1.06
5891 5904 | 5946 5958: 1.24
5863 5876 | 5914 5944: 1.08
